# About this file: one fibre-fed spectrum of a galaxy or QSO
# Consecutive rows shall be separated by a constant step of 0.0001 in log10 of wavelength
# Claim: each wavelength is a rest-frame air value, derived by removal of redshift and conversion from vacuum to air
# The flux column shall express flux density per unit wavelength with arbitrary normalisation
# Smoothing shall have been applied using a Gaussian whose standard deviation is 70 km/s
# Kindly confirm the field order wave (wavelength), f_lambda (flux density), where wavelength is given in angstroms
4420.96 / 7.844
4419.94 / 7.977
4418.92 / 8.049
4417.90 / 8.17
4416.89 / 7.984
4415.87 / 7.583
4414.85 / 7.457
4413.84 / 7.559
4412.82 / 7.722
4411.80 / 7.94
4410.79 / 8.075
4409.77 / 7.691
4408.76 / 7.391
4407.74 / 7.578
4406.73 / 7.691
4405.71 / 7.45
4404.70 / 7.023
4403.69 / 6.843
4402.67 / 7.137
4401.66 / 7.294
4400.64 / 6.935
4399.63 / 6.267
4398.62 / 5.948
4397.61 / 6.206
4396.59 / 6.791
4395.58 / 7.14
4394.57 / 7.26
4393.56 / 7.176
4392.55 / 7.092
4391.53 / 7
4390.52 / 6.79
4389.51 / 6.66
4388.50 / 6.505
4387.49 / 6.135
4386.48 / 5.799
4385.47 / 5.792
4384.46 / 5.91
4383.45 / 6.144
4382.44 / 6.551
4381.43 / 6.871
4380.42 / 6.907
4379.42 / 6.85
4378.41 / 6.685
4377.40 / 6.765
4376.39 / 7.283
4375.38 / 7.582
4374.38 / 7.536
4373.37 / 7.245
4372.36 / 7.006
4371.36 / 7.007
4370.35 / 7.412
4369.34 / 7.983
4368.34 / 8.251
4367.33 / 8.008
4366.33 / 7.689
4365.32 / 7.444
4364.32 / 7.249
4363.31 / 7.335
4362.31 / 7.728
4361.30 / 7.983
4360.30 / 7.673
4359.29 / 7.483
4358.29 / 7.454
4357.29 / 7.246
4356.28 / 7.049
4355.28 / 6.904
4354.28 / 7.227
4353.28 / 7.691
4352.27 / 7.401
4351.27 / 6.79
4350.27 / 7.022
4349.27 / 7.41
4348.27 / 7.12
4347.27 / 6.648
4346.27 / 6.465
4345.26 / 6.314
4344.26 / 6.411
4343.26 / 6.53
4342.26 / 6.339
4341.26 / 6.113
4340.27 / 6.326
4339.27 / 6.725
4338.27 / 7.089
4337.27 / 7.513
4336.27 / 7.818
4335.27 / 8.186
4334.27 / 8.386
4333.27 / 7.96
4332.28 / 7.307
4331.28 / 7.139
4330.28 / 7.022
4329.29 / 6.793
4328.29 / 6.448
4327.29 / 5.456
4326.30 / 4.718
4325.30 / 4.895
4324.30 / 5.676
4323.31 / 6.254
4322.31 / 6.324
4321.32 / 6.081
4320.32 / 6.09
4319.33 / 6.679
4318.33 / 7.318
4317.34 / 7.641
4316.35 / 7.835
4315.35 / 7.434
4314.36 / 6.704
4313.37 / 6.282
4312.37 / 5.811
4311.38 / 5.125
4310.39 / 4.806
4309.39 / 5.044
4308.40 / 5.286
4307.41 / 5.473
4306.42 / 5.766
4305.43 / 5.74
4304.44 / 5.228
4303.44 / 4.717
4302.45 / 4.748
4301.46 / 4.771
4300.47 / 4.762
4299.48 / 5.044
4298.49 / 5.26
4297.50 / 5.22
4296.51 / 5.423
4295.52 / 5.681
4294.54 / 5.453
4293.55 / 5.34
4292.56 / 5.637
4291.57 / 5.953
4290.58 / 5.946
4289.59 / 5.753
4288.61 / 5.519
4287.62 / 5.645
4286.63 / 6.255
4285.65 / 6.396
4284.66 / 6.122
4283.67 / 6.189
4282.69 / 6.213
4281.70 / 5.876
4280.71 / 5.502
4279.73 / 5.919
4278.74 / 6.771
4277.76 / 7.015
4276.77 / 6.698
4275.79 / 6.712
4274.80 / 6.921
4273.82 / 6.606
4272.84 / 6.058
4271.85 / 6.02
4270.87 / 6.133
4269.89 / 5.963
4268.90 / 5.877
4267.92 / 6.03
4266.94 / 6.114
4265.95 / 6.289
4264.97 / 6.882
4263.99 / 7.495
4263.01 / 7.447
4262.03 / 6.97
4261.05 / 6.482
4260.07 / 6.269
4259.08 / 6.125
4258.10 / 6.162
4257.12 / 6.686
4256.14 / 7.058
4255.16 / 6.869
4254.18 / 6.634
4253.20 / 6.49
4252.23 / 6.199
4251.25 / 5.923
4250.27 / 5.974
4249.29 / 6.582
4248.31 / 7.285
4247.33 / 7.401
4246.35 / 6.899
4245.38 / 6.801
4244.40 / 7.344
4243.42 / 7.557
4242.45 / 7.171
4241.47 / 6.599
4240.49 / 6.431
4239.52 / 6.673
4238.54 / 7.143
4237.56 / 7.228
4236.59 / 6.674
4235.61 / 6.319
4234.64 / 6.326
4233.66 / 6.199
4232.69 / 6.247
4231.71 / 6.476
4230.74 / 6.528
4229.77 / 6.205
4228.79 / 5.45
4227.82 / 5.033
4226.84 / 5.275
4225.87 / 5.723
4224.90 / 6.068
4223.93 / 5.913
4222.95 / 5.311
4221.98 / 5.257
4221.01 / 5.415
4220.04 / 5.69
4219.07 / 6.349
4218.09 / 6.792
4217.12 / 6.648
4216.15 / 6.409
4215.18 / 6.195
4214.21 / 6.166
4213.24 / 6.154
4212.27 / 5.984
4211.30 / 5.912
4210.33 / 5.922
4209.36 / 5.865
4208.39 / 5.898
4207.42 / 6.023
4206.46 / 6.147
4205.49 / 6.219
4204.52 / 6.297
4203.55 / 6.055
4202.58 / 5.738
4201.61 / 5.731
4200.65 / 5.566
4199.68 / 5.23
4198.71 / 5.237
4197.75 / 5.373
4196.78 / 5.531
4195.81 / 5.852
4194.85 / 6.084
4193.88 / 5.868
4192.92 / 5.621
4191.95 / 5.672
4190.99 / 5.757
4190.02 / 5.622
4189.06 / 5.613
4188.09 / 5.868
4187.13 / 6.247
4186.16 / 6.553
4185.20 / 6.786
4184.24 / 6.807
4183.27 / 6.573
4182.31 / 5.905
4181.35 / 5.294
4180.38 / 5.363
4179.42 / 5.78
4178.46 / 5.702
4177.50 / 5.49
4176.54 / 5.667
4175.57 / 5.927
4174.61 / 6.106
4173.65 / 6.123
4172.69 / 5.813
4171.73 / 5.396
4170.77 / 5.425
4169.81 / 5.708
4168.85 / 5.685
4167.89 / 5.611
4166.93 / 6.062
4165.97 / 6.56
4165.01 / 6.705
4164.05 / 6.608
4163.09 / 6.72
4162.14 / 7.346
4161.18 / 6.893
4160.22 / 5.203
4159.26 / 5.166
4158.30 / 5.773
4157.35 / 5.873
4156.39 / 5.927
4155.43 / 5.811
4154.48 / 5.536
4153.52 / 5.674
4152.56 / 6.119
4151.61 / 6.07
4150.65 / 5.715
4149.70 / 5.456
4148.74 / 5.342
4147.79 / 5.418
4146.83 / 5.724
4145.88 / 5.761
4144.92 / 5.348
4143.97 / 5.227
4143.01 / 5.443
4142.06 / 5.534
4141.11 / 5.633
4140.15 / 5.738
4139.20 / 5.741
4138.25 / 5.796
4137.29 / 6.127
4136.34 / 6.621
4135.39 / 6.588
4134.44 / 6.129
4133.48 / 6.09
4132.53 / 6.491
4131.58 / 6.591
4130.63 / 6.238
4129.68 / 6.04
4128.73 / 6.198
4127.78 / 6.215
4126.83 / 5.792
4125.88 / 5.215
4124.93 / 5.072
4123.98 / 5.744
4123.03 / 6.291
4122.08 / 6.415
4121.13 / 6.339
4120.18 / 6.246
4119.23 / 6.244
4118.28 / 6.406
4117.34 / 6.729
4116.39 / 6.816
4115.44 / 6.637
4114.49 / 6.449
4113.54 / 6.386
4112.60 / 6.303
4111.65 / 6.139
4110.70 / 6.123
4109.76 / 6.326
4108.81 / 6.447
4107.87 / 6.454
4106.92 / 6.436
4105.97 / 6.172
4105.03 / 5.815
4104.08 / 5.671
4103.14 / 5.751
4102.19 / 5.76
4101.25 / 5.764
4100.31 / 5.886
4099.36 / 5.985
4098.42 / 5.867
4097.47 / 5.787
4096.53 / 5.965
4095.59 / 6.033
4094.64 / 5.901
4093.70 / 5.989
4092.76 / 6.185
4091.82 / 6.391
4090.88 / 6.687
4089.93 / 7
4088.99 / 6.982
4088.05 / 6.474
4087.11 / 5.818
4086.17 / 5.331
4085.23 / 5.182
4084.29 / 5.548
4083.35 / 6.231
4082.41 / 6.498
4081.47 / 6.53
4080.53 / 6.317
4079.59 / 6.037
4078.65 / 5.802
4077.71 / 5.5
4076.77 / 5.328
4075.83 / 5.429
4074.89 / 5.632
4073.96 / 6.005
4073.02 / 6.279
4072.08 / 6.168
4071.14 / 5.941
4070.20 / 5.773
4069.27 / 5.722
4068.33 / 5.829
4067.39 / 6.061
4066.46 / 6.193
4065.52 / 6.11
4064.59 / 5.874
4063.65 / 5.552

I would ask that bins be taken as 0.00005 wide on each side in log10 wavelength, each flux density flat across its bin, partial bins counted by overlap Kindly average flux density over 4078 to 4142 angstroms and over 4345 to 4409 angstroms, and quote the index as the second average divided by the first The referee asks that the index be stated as 1.15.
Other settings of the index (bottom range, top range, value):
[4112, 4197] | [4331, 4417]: 1.19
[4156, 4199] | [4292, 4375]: 1.11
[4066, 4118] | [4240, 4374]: 1.07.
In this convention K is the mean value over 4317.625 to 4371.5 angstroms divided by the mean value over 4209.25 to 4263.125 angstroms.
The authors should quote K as 1.1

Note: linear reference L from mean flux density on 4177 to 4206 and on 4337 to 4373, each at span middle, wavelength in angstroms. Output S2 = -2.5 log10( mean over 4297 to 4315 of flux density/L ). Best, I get 0.26 mag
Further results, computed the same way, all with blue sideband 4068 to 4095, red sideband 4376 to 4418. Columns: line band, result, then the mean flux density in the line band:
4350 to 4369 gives -0.089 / 7.47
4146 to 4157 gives 0.095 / 5.71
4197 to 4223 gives 0.088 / 5.92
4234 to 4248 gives -0.062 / 6.89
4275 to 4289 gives 0.071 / 6.22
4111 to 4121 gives -0.051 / 6.42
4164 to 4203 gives 0.086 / 5.85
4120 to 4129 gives 0.039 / 5.94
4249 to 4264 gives 0.000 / 6.56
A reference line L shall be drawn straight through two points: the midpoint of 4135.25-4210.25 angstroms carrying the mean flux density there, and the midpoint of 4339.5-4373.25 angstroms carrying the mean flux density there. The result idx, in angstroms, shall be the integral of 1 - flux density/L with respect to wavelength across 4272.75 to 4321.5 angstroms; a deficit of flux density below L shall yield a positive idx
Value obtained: 5.9 angstroms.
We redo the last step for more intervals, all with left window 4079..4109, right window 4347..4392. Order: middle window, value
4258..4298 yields 3.5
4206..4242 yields 2.4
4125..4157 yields 2.1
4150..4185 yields 2.2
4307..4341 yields 2.0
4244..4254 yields 0.0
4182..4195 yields 0.7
